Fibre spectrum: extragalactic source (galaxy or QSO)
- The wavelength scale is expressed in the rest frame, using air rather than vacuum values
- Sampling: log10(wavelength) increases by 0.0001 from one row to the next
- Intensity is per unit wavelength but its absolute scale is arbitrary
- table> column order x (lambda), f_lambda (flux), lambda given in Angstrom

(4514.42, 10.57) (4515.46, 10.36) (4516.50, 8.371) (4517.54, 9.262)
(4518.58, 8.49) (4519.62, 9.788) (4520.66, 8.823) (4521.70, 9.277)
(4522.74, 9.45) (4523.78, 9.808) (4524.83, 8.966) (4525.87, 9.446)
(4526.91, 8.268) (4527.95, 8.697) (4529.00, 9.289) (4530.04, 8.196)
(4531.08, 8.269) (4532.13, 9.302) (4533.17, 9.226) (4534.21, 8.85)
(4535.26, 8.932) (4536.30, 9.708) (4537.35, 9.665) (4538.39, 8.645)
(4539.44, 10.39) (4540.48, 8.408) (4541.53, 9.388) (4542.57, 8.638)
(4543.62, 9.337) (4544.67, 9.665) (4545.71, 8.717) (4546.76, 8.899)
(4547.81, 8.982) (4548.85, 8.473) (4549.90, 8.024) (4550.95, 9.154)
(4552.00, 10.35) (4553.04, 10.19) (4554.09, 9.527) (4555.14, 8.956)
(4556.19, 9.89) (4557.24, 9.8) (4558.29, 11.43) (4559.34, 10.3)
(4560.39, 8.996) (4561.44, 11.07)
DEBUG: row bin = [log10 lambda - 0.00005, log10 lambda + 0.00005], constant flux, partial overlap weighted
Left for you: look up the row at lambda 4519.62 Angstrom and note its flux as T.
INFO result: 9.788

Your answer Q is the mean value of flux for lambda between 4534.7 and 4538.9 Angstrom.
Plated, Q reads 9.23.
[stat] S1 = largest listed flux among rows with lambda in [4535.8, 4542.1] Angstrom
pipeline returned 10.39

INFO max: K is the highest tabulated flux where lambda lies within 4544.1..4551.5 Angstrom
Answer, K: 9.665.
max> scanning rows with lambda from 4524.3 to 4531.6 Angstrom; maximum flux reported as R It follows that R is 9.446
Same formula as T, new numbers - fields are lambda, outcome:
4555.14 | 8.956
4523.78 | 9.808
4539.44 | 10.39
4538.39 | 8.645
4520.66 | 8.823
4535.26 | 8.932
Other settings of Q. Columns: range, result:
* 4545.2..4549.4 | 8.76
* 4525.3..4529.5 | 8.92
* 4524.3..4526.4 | 9.18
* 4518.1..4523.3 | 9.19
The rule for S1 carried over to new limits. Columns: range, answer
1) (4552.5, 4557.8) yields 10.19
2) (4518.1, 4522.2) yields 9.788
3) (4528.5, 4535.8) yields 9.302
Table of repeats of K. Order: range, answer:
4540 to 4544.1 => 9.388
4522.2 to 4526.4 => 9.808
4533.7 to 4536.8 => 9.708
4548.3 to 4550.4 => 8.473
